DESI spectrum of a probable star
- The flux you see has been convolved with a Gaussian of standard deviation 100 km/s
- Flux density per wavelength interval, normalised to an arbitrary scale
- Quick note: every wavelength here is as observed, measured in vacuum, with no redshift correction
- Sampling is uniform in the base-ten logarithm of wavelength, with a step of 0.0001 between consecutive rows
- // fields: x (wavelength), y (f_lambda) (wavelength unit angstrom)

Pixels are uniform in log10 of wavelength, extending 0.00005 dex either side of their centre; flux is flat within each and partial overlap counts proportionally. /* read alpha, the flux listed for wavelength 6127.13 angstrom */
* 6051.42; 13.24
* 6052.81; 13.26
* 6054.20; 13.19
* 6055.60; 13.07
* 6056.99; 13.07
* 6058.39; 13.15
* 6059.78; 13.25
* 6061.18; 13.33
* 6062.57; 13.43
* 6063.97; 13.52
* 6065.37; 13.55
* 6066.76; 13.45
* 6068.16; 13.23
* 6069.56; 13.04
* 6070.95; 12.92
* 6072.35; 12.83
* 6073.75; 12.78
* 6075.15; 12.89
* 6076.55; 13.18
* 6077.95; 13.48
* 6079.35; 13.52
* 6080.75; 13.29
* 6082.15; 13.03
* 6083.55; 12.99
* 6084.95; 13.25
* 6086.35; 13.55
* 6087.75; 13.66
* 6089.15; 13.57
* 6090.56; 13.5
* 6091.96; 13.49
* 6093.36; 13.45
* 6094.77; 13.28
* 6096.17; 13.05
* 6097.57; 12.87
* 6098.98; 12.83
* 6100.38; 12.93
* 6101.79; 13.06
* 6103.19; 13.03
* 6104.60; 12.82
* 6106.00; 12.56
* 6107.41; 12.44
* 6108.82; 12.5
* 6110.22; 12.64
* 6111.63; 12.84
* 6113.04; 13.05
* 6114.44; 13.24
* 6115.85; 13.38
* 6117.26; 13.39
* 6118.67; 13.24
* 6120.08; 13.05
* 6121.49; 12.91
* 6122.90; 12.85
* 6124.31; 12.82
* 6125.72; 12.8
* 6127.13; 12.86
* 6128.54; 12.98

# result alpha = 12.86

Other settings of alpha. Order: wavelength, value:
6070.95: 12.92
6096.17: 13.05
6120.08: 13.05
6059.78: 13.25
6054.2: 13.19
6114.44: 13.24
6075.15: 12.89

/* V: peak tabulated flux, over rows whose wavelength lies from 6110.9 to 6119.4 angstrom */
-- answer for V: 13.39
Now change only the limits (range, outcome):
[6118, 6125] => 13.24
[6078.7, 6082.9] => 13.52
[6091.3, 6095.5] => 13.49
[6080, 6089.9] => 13.66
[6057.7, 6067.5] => 13.55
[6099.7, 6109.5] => 13.06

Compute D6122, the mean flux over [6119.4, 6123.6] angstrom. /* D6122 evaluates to 12.9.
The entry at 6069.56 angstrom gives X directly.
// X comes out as 13.04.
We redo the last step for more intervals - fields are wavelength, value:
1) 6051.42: 13.24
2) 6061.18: 13.33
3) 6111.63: 12.84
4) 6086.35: 13.55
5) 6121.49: 12.91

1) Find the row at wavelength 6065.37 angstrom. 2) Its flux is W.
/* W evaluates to 13.55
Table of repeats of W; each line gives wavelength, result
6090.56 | 13.5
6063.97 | 13.52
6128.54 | 12.98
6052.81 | 13.26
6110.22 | 12.64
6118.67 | 13.24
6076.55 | 13.18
